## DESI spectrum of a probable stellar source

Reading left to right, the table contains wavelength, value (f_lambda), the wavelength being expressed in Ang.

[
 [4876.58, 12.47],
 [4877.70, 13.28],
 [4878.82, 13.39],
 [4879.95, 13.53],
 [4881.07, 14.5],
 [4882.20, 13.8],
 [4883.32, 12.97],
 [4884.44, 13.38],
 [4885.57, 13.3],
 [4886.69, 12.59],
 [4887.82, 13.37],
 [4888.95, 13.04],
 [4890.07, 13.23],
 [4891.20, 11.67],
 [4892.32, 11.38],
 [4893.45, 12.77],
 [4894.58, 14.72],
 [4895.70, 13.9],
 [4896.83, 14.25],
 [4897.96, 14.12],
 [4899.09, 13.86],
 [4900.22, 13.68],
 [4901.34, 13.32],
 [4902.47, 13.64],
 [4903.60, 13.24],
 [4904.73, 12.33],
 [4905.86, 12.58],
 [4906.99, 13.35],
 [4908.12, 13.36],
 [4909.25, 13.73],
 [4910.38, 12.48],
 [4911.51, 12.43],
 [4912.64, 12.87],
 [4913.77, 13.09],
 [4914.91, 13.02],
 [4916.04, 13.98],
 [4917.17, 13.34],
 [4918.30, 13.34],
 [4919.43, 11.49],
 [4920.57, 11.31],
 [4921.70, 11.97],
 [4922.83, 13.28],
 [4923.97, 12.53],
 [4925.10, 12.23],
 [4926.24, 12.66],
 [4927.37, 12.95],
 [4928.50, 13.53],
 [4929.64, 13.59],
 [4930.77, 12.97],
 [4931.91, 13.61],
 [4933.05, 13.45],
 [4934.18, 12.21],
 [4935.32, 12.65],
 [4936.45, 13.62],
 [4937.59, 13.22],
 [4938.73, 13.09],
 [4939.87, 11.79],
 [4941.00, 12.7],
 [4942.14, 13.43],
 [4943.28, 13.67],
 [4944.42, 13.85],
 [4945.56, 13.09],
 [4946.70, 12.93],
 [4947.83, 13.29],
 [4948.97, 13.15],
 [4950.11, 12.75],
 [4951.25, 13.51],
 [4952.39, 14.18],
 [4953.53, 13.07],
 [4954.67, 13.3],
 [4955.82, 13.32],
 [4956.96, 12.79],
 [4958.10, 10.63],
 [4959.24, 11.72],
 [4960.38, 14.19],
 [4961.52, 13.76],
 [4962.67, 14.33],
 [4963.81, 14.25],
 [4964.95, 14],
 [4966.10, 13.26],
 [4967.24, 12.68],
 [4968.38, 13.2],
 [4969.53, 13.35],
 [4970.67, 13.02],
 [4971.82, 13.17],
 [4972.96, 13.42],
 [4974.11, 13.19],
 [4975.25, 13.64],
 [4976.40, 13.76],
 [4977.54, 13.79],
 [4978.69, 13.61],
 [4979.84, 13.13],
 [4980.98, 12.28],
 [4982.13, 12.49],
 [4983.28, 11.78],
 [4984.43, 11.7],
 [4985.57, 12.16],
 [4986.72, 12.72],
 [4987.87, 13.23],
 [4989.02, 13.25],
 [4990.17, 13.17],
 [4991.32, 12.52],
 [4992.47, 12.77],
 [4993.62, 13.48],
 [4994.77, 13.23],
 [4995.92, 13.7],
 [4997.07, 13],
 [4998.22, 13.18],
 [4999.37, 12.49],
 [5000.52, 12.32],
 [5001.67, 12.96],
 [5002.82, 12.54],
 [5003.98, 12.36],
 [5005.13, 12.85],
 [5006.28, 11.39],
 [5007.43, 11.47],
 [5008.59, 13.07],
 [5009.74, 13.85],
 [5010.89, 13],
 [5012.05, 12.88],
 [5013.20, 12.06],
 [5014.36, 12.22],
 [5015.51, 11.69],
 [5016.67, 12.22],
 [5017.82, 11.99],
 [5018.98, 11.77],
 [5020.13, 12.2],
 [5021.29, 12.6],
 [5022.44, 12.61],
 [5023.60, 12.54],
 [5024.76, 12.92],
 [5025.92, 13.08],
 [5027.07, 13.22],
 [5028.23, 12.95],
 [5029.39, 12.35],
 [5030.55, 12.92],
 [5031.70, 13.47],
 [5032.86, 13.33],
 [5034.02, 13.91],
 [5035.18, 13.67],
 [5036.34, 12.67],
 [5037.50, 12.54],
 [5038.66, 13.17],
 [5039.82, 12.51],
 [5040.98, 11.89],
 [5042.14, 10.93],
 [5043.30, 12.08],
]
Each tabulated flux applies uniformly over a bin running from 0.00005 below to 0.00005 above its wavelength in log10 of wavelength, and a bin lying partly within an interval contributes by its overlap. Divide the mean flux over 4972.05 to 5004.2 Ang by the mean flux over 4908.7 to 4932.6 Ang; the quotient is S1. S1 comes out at 1.00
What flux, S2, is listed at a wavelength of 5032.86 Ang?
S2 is 13.33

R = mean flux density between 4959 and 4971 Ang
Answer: 13.5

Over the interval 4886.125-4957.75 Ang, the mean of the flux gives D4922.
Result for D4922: 13.1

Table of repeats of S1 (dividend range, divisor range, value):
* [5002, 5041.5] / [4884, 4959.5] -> 0.97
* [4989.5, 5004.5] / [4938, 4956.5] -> 0.98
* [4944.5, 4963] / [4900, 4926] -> 1.02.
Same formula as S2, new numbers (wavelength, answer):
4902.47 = 13.64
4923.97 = 12.53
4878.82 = 13.39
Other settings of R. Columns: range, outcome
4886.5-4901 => 13.3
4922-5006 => 13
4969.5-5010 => 12.9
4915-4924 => 12.7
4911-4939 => 12.9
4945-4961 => 13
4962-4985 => 13.2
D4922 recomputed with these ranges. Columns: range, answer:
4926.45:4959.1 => 13.1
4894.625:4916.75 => 13.4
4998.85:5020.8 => 12.4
